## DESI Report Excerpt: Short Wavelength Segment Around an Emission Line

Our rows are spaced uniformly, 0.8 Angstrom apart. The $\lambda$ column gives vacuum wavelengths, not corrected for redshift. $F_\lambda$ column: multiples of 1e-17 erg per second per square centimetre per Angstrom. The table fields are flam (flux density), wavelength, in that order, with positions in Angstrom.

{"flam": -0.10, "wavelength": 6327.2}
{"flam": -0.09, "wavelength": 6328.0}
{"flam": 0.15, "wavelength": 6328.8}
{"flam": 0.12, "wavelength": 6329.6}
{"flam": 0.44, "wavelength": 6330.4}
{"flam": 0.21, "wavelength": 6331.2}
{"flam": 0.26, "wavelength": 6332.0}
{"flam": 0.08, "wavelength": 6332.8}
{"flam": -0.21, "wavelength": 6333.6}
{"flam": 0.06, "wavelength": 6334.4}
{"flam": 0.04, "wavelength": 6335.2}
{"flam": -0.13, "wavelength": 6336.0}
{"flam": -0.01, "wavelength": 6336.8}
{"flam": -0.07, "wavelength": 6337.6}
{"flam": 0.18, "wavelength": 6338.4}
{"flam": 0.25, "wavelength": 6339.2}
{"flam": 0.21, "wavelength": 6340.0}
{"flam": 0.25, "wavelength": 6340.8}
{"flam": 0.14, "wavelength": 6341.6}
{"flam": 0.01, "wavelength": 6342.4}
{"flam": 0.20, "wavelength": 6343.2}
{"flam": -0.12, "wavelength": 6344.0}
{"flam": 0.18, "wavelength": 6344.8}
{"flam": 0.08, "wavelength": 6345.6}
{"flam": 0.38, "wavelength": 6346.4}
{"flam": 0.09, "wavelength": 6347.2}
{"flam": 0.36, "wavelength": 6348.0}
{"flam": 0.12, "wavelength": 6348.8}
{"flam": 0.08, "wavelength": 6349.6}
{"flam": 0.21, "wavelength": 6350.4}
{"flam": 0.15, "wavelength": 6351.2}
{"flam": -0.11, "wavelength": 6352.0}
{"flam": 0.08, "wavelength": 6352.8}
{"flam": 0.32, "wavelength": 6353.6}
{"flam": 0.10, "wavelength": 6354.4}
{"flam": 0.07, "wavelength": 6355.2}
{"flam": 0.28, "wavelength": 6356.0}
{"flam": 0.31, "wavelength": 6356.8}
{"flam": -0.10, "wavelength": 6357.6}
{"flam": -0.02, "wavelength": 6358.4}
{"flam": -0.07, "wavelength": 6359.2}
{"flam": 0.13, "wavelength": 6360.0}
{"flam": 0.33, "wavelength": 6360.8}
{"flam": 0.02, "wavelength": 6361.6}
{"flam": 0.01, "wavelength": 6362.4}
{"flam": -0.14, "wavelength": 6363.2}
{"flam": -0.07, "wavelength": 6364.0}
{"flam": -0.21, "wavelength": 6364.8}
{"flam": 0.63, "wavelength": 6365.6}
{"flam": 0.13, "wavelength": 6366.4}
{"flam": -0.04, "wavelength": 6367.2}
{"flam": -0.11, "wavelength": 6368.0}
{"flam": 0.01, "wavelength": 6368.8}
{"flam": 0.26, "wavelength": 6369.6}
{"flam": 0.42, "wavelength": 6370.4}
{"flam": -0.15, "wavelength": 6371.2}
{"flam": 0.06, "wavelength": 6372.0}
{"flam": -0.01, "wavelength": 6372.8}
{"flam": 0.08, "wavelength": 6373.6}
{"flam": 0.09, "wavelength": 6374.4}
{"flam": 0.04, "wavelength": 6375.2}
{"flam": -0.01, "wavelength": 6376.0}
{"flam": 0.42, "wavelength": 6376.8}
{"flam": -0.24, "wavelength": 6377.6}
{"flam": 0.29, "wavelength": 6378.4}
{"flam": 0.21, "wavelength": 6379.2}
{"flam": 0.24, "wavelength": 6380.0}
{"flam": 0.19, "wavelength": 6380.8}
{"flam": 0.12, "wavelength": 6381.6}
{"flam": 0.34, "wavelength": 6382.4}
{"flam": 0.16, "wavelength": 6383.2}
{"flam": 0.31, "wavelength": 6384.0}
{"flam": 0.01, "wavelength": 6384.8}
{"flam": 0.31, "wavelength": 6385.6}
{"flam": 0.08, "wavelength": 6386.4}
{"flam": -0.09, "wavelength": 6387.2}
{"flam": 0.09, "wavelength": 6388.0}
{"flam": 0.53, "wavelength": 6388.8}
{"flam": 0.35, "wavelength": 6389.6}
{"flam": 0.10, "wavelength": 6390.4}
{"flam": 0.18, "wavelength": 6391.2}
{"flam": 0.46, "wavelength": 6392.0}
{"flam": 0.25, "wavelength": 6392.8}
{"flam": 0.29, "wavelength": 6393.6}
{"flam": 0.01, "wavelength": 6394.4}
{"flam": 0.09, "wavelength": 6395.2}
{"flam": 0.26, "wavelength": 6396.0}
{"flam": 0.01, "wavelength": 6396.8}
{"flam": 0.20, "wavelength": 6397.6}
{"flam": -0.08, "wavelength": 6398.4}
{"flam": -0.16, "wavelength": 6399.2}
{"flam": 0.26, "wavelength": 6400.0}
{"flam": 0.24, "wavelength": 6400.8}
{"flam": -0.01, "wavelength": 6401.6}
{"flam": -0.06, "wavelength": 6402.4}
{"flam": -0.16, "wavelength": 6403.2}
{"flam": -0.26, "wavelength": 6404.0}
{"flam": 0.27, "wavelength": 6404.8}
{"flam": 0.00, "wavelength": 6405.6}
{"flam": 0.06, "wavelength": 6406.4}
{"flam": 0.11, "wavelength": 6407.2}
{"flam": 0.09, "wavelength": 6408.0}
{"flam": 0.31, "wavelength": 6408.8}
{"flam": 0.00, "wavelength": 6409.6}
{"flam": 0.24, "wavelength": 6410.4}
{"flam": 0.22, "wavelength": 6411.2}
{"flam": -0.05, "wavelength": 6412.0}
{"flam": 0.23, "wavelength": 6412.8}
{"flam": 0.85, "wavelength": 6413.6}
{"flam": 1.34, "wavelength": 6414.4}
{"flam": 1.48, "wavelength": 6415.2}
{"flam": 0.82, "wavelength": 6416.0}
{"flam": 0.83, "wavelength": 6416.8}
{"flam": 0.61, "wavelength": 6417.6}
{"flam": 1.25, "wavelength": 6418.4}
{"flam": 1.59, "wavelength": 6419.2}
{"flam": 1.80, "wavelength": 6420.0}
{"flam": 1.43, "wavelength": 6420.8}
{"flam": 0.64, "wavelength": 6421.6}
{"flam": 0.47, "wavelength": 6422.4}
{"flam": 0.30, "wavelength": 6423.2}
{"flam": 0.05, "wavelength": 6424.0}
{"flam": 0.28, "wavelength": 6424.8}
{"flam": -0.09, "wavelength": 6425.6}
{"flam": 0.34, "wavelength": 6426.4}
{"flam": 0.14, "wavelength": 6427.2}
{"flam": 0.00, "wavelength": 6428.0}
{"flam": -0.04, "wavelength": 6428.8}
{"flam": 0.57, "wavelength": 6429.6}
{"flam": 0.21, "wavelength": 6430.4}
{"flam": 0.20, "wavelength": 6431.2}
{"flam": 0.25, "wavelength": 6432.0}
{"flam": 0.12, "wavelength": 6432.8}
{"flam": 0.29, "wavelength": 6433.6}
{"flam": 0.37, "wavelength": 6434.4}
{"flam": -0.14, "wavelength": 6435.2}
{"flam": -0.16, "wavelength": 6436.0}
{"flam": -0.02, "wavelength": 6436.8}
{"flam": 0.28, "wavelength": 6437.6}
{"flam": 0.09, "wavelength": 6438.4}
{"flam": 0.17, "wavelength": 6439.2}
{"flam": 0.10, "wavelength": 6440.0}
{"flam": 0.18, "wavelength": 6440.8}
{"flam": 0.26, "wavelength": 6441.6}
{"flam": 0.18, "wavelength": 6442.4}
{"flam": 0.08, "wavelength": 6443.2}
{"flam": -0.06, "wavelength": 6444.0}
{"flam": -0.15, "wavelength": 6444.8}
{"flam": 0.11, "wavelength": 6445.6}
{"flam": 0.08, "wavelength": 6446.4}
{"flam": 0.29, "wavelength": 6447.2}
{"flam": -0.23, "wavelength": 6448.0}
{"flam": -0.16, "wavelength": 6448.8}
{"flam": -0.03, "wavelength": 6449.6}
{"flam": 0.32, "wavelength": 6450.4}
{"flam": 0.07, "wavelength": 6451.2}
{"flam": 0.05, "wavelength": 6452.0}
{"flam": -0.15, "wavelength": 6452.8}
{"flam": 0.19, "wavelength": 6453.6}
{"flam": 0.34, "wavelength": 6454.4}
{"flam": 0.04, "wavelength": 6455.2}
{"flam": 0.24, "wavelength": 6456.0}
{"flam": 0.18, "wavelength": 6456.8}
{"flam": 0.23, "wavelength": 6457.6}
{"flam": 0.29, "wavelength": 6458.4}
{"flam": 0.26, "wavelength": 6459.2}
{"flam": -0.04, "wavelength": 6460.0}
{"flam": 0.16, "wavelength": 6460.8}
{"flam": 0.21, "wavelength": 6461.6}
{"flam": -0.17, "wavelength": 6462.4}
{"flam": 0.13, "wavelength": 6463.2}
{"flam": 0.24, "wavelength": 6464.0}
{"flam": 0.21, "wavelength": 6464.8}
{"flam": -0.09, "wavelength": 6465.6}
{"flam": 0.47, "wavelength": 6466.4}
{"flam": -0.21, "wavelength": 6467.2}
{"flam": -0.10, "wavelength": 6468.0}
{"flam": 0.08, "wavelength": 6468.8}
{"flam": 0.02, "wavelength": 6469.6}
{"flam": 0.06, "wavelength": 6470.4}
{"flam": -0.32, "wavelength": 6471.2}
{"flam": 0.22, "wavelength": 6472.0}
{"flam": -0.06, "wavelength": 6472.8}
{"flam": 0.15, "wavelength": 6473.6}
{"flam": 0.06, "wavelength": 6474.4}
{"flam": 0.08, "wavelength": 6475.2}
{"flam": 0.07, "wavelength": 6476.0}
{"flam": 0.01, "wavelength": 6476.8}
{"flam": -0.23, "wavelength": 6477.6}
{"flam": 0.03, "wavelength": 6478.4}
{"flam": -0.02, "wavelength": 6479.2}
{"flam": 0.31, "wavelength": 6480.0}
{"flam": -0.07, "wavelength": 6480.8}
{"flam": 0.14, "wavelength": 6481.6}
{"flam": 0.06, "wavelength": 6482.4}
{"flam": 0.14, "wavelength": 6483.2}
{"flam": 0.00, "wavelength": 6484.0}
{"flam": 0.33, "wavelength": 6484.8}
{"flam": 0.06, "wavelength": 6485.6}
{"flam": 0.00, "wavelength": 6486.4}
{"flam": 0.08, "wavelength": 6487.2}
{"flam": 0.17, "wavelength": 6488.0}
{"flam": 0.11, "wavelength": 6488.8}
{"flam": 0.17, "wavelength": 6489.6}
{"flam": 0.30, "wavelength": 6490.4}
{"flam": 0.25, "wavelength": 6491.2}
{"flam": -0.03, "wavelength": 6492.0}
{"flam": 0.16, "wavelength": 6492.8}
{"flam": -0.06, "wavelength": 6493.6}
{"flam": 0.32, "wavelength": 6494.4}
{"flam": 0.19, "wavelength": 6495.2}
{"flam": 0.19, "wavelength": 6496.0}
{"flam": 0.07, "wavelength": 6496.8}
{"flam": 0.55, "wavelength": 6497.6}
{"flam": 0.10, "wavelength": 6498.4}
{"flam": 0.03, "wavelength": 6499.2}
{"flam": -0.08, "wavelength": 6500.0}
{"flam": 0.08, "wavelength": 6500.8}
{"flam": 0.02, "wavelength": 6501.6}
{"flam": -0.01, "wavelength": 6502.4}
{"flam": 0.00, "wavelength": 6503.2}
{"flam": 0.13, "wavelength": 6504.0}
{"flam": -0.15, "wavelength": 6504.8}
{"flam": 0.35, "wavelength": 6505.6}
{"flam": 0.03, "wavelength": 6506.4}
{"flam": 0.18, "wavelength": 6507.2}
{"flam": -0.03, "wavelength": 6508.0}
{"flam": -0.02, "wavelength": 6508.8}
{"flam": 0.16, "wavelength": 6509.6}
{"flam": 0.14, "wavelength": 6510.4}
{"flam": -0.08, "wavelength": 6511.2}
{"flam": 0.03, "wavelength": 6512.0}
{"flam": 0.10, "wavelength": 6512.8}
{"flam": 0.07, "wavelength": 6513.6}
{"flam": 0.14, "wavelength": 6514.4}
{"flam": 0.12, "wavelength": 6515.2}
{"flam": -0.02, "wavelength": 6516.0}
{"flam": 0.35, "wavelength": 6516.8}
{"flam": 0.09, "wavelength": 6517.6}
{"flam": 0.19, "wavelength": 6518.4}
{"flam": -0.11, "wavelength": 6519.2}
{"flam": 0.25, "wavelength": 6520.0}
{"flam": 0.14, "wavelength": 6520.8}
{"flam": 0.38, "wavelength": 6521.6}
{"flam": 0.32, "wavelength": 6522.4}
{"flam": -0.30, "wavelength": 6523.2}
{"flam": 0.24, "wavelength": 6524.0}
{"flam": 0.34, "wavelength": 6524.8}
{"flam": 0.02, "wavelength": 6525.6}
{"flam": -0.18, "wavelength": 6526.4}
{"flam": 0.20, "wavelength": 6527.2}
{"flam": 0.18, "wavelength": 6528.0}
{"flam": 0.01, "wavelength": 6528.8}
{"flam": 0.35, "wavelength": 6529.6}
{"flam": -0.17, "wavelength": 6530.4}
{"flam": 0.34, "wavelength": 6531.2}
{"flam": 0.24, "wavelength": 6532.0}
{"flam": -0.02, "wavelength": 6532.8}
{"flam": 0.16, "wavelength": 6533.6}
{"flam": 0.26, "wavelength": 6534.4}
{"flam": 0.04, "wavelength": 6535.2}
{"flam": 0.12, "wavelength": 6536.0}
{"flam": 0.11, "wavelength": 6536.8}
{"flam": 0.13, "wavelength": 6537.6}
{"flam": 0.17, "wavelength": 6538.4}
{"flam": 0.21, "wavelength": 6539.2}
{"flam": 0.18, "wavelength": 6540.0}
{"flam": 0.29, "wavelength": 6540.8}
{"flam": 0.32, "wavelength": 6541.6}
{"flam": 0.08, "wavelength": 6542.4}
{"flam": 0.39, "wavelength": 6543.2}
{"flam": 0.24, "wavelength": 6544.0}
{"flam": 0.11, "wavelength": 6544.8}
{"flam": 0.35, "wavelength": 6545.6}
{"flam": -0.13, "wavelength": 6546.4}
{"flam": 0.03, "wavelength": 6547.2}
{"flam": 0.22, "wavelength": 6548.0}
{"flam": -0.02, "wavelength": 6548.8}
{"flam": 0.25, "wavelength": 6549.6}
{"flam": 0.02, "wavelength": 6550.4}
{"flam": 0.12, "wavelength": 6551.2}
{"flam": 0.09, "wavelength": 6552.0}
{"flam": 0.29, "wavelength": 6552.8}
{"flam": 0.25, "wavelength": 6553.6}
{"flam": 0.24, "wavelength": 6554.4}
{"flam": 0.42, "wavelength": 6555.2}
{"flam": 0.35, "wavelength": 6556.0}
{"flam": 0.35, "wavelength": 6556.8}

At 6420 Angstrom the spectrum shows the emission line [O II]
